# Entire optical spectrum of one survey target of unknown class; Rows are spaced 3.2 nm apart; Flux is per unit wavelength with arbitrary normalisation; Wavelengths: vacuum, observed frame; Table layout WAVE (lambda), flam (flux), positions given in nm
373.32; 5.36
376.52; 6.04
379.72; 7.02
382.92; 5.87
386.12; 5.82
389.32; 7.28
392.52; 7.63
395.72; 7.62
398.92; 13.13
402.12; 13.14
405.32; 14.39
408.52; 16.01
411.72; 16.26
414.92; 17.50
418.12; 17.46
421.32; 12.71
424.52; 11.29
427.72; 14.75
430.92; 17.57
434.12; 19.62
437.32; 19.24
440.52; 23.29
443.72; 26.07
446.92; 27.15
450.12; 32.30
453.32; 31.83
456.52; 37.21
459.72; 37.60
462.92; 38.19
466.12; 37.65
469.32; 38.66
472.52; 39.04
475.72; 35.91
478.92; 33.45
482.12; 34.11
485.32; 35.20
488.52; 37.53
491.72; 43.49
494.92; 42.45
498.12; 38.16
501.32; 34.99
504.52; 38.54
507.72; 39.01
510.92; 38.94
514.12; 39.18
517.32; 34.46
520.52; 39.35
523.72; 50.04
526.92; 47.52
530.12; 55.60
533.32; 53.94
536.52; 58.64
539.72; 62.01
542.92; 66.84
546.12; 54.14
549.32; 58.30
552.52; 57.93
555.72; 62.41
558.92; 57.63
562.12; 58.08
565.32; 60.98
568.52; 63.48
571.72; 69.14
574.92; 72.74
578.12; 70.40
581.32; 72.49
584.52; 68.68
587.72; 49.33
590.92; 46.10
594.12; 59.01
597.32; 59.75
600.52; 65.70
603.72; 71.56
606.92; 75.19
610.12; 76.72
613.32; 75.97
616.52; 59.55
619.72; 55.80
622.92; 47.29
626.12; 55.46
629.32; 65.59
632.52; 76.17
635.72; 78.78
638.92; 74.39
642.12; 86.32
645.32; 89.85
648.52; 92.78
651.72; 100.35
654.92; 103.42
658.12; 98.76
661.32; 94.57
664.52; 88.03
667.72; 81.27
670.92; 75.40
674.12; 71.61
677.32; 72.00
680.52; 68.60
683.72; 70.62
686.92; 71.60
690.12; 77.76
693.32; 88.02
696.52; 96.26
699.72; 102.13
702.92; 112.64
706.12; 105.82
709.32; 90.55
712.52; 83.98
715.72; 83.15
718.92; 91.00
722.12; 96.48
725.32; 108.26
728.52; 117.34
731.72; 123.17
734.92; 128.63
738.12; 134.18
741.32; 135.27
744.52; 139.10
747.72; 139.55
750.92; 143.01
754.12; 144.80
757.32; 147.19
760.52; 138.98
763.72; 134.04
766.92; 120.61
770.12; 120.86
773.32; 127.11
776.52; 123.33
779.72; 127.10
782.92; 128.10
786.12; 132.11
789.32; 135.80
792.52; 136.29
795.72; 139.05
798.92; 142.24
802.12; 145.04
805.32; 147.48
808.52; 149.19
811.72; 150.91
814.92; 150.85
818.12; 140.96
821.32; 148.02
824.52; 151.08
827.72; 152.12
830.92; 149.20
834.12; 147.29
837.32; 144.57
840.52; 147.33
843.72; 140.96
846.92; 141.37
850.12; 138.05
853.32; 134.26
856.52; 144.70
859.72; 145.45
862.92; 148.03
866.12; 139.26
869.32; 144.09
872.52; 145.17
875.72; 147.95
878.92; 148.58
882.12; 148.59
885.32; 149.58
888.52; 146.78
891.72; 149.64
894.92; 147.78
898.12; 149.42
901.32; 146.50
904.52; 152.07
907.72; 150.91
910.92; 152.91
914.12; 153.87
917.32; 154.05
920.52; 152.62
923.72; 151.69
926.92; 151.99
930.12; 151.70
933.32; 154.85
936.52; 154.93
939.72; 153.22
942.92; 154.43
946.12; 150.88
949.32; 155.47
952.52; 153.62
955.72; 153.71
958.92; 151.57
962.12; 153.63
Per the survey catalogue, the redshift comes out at 0.000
